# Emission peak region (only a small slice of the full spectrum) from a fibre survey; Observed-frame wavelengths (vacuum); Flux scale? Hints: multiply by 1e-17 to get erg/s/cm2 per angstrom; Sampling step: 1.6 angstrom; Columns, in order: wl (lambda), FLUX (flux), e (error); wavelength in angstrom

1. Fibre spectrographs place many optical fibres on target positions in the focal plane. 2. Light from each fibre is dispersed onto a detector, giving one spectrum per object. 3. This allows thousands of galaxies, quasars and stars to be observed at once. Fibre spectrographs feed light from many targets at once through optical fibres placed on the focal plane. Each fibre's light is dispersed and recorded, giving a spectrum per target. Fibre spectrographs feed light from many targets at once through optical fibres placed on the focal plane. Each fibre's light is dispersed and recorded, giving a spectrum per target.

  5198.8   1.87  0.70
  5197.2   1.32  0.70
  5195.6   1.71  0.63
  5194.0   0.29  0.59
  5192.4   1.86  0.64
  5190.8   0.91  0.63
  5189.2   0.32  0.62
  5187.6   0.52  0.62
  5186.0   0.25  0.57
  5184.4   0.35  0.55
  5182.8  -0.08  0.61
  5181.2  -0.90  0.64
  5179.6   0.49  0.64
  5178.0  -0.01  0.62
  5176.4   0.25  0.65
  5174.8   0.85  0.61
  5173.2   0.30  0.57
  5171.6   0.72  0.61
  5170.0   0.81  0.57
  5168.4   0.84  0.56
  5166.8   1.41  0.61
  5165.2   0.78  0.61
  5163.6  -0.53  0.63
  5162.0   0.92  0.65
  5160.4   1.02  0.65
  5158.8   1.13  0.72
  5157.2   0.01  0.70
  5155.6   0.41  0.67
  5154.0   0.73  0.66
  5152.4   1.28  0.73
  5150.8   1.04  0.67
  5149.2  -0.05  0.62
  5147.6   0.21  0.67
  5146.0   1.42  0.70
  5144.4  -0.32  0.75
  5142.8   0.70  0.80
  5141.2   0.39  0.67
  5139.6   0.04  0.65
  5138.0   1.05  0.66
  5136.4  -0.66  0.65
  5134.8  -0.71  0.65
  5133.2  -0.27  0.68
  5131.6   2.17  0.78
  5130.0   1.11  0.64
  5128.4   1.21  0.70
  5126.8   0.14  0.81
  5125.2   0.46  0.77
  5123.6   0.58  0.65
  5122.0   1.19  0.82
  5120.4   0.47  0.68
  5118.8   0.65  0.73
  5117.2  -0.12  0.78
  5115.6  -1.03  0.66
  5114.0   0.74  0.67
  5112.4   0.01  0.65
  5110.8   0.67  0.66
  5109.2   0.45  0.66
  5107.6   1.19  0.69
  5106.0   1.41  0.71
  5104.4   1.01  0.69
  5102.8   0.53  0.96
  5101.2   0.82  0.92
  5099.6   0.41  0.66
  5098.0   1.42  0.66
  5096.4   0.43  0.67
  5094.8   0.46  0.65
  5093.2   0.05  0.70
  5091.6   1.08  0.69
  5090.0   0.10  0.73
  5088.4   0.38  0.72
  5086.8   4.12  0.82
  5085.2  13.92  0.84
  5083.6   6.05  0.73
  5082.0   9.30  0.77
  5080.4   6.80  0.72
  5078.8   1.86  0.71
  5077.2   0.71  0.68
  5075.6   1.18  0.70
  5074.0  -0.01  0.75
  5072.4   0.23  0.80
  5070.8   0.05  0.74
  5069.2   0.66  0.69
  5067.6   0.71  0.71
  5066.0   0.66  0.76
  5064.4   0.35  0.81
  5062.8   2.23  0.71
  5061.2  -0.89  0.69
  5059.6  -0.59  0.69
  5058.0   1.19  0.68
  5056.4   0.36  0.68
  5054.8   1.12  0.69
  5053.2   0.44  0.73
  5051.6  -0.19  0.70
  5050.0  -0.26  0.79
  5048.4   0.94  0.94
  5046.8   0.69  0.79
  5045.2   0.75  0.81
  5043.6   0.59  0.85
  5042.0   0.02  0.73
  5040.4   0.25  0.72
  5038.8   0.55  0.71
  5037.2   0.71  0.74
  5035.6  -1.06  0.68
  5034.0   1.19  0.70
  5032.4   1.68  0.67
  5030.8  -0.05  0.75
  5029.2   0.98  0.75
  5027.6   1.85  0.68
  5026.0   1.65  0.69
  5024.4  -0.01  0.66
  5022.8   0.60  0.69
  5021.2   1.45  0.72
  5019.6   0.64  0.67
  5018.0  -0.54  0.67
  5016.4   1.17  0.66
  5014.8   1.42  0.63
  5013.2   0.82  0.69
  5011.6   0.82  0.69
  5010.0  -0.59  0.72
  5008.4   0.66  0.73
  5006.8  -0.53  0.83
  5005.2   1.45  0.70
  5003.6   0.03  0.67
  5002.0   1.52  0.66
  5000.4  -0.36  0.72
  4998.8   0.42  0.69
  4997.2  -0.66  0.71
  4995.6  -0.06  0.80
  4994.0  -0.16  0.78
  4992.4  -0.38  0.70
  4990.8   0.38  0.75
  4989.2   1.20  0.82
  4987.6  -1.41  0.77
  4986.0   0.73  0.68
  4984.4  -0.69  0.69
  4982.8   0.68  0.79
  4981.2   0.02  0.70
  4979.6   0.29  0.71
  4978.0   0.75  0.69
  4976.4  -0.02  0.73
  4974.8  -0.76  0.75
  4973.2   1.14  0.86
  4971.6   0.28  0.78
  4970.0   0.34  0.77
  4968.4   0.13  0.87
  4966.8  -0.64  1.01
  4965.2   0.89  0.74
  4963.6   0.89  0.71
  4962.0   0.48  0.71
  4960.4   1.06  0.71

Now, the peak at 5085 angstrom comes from [O II] 3727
